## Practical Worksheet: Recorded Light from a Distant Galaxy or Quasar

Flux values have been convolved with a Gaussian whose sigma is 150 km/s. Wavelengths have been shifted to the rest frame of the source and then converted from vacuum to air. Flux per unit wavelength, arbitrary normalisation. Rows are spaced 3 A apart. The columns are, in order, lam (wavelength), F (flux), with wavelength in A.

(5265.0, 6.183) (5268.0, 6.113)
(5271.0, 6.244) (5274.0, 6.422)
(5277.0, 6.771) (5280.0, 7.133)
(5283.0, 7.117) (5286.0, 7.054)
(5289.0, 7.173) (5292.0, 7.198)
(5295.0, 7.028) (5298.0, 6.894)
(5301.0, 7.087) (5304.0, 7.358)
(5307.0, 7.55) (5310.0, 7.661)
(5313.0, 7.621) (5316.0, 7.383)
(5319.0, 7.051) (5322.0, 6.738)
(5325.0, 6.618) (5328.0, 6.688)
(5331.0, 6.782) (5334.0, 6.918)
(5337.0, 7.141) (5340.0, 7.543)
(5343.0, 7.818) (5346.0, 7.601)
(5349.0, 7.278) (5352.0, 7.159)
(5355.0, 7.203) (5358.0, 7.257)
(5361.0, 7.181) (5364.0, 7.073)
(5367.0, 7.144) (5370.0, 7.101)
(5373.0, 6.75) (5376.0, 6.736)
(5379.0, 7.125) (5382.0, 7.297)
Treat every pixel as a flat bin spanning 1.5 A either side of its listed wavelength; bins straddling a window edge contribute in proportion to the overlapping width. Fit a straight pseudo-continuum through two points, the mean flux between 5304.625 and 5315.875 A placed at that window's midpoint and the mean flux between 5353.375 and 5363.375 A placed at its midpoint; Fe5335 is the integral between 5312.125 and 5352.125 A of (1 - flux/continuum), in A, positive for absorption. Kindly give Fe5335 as 1.3 A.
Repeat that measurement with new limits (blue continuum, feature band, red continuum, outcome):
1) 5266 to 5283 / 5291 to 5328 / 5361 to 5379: -2.38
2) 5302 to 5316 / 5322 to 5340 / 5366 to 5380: 1.08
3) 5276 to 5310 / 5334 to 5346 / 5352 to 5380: -0.58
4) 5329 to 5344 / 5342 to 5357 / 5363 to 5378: -0.59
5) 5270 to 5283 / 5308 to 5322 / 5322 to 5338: -1.19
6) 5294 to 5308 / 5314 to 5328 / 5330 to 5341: 0.36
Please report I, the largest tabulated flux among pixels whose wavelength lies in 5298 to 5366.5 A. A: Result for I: 7.818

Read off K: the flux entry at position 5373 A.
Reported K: 6.75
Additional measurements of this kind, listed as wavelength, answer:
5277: 6.771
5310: 7.661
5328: 6.688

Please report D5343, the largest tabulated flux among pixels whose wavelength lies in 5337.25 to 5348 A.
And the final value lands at 7.818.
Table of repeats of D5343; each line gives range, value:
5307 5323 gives 7.661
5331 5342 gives 7.543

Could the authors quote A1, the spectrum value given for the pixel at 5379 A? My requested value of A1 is 7.125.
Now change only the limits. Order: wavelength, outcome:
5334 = 6.918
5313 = 7.621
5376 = 6.736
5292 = 7.198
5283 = 7.117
